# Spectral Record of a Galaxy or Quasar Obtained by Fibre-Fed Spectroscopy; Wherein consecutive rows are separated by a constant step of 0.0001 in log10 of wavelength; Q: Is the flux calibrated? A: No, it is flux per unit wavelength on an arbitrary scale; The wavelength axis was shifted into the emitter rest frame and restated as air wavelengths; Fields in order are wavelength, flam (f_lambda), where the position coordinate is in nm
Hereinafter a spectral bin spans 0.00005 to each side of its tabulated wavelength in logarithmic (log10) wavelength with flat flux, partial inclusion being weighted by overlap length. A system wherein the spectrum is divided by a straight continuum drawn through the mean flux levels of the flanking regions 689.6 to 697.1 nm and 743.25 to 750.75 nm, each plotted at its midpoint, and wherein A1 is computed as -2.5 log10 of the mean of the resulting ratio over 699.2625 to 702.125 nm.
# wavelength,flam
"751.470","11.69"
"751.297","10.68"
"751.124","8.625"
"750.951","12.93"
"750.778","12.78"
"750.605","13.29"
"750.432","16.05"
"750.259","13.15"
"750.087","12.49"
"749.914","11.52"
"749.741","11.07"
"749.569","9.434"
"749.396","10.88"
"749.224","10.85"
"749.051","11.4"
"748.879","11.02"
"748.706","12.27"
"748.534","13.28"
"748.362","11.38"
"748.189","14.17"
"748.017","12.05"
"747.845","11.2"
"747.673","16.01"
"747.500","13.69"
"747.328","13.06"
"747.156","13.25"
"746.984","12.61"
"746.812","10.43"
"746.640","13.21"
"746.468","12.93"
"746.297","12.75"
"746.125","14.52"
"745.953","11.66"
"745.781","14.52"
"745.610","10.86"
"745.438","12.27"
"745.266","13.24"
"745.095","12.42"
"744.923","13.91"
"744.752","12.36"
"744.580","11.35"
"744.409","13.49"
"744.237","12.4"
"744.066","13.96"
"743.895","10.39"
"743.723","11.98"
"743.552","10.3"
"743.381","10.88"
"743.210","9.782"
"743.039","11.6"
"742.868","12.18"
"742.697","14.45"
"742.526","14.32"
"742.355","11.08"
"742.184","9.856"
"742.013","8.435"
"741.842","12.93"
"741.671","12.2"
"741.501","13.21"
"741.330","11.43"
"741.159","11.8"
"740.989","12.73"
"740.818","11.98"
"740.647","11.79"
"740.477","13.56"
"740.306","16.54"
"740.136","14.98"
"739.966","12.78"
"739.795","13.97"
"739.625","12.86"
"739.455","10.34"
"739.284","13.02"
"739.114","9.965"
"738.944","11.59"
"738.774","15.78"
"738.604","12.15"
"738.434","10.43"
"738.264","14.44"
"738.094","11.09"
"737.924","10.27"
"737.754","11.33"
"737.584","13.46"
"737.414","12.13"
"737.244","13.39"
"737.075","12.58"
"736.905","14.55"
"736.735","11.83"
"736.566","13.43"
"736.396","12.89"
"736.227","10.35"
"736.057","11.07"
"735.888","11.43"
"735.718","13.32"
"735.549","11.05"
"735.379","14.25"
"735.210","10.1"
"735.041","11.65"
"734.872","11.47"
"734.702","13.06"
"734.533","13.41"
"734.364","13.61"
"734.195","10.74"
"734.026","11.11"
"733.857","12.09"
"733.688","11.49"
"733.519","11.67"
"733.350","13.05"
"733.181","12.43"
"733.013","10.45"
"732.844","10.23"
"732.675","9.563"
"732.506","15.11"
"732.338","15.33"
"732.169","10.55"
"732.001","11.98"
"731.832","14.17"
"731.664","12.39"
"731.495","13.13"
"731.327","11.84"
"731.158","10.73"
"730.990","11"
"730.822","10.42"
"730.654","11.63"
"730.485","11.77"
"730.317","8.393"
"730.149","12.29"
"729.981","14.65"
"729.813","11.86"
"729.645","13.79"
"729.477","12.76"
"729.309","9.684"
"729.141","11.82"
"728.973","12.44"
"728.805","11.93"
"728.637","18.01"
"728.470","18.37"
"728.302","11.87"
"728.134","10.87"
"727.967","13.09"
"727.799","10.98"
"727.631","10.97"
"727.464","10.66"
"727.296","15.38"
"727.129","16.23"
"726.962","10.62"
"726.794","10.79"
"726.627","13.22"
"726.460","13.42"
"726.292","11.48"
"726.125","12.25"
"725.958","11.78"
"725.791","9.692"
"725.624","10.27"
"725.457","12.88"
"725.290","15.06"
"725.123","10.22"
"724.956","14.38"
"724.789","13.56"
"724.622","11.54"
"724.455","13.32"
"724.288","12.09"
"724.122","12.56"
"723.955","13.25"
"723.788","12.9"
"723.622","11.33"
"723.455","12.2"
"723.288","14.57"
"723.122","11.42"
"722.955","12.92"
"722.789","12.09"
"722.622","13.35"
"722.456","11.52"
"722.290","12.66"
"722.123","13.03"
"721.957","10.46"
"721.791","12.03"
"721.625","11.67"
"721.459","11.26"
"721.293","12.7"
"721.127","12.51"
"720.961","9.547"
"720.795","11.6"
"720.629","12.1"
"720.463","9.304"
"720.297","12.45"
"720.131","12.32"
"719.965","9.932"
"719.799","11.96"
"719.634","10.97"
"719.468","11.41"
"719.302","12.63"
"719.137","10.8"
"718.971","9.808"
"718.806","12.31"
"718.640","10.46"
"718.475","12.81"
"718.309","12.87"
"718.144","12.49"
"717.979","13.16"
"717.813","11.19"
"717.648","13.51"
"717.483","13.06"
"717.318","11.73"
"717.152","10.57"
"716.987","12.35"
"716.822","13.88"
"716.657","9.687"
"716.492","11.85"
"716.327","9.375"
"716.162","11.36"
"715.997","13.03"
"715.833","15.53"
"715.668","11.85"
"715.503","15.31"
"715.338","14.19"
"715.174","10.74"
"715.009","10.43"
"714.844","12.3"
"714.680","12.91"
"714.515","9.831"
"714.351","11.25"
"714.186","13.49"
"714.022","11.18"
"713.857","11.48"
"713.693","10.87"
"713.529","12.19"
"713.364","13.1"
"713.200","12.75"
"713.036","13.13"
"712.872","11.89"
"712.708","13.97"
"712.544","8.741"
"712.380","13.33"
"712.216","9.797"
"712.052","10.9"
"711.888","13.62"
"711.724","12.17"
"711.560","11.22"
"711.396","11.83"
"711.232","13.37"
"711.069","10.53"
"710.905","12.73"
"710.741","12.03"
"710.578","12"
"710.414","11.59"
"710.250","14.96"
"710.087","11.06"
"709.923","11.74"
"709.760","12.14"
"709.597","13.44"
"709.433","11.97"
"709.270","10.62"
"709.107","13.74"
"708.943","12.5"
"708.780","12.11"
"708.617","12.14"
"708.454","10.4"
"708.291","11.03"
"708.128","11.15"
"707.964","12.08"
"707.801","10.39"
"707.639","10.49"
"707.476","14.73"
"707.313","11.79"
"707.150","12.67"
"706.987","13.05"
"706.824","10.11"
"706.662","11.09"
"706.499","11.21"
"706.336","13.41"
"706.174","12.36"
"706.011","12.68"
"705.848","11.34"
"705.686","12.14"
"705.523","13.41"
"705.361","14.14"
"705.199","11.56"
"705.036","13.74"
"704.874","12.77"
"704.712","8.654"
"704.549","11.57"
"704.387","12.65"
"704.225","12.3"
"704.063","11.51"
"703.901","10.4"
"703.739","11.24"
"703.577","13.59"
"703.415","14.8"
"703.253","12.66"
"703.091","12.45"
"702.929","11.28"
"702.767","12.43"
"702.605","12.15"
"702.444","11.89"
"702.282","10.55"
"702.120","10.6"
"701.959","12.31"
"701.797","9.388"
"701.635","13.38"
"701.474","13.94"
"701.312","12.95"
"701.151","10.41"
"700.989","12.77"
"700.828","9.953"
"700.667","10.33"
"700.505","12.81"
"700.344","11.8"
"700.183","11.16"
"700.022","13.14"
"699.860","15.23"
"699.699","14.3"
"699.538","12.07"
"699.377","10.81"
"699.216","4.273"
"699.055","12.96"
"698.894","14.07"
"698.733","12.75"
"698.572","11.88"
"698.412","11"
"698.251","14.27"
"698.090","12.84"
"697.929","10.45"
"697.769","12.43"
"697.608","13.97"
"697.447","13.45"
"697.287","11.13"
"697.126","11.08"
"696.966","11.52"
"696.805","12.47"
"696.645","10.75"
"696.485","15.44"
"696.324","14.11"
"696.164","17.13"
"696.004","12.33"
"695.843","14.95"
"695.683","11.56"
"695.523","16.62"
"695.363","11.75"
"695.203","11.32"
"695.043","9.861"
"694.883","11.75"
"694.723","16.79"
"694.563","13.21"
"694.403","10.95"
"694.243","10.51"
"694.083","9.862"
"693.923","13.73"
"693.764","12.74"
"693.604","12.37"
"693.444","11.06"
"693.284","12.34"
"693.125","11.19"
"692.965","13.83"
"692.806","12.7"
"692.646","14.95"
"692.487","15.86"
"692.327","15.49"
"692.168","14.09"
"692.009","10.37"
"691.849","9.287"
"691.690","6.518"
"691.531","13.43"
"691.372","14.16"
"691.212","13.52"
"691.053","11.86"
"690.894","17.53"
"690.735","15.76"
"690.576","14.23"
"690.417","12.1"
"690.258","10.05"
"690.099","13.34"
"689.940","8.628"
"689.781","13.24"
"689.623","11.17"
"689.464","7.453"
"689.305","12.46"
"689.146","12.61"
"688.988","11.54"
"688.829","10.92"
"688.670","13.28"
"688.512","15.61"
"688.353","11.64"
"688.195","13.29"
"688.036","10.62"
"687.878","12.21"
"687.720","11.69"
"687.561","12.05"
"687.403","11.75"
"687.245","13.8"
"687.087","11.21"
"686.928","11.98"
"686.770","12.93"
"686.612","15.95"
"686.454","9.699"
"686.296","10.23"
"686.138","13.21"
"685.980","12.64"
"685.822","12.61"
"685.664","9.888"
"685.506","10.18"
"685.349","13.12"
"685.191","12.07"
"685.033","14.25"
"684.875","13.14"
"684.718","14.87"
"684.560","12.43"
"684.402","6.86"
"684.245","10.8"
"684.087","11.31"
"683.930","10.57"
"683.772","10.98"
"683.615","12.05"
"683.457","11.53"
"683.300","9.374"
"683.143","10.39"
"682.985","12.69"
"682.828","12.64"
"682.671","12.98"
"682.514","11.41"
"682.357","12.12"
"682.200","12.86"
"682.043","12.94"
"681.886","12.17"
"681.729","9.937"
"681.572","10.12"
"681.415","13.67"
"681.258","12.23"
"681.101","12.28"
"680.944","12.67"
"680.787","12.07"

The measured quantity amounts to 0.06 mag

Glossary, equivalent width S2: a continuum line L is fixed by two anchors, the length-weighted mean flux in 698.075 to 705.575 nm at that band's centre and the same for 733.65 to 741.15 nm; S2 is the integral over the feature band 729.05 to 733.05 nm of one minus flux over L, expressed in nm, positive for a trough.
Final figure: 0.14 nm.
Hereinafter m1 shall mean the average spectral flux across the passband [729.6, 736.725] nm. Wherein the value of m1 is 12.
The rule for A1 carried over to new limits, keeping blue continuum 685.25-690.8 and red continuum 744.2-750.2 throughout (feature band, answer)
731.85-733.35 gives 0.02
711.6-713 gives 0.03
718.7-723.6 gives 0.04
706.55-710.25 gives 0.03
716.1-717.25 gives 0.09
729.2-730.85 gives 0.05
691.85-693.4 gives -0.09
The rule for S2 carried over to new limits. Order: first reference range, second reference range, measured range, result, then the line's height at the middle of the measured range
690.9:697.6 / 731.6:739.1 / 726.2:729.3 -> -0.13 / 12.3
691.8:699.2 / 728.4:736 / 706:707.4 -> 0.06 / 12.5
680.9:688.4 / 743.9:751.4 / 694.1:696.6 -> -0.23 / 12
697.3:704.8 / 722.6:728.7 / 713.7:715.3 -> 0.10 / 12.4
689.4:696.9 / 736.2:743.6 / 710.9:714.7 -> 0.19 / 12.5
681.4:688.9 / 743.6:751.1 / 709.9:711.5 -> 0.00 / 12.2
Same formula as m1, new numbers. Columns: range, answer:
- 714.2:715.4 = 11.7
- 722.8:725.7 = 12.6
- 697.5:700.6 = 12.2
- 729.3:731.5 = 11.7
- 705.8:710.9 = 12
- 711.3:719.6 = 12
